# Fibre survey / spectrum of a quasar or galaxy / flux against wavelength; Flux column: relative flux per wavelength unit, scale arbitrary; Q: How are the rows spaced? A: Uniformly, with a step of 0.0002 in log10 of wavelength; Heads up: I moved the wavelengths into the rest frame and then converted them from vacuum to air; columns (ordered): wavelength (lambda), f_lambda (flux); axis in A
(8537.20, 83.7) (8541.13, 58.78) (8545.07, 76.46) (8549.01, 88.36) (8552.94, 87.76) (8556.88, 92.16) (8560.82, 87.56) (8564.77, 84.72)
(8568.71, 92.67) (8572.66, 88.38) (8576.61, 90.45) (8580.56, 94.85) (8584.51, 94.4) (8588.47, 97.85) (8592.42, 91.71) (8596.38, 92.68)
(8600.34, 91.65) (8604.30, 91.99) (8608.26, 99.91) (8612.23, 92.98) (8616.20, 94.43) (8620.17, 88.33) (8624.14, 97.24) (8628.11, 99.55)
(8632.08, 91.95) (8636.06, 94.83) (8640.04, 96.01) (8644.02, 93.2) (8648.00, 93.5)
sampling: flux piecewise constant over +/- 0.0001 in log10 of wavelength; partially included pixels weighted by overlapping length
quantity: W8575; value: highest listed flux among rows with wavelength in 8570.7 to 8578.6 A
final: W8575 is 90.45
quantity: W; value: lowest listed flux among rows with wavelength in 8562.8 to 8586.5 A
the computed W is 84.72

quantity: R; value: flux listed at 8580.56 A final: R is 94.85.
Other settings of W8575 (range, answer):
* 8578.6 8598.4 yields 97.85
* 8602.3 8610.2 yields 99.91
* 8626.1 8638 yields 99.55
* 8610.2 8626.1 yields 97.24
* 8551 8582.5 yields 94.85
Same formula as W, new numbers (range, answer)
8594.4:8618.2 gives 91.65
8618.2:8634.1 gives 88.33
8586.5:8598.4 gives 91.71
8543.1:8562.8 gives 76.46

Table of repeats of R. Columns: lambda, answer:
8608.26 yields 99.91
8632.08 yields 91.95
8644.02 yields 93.2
